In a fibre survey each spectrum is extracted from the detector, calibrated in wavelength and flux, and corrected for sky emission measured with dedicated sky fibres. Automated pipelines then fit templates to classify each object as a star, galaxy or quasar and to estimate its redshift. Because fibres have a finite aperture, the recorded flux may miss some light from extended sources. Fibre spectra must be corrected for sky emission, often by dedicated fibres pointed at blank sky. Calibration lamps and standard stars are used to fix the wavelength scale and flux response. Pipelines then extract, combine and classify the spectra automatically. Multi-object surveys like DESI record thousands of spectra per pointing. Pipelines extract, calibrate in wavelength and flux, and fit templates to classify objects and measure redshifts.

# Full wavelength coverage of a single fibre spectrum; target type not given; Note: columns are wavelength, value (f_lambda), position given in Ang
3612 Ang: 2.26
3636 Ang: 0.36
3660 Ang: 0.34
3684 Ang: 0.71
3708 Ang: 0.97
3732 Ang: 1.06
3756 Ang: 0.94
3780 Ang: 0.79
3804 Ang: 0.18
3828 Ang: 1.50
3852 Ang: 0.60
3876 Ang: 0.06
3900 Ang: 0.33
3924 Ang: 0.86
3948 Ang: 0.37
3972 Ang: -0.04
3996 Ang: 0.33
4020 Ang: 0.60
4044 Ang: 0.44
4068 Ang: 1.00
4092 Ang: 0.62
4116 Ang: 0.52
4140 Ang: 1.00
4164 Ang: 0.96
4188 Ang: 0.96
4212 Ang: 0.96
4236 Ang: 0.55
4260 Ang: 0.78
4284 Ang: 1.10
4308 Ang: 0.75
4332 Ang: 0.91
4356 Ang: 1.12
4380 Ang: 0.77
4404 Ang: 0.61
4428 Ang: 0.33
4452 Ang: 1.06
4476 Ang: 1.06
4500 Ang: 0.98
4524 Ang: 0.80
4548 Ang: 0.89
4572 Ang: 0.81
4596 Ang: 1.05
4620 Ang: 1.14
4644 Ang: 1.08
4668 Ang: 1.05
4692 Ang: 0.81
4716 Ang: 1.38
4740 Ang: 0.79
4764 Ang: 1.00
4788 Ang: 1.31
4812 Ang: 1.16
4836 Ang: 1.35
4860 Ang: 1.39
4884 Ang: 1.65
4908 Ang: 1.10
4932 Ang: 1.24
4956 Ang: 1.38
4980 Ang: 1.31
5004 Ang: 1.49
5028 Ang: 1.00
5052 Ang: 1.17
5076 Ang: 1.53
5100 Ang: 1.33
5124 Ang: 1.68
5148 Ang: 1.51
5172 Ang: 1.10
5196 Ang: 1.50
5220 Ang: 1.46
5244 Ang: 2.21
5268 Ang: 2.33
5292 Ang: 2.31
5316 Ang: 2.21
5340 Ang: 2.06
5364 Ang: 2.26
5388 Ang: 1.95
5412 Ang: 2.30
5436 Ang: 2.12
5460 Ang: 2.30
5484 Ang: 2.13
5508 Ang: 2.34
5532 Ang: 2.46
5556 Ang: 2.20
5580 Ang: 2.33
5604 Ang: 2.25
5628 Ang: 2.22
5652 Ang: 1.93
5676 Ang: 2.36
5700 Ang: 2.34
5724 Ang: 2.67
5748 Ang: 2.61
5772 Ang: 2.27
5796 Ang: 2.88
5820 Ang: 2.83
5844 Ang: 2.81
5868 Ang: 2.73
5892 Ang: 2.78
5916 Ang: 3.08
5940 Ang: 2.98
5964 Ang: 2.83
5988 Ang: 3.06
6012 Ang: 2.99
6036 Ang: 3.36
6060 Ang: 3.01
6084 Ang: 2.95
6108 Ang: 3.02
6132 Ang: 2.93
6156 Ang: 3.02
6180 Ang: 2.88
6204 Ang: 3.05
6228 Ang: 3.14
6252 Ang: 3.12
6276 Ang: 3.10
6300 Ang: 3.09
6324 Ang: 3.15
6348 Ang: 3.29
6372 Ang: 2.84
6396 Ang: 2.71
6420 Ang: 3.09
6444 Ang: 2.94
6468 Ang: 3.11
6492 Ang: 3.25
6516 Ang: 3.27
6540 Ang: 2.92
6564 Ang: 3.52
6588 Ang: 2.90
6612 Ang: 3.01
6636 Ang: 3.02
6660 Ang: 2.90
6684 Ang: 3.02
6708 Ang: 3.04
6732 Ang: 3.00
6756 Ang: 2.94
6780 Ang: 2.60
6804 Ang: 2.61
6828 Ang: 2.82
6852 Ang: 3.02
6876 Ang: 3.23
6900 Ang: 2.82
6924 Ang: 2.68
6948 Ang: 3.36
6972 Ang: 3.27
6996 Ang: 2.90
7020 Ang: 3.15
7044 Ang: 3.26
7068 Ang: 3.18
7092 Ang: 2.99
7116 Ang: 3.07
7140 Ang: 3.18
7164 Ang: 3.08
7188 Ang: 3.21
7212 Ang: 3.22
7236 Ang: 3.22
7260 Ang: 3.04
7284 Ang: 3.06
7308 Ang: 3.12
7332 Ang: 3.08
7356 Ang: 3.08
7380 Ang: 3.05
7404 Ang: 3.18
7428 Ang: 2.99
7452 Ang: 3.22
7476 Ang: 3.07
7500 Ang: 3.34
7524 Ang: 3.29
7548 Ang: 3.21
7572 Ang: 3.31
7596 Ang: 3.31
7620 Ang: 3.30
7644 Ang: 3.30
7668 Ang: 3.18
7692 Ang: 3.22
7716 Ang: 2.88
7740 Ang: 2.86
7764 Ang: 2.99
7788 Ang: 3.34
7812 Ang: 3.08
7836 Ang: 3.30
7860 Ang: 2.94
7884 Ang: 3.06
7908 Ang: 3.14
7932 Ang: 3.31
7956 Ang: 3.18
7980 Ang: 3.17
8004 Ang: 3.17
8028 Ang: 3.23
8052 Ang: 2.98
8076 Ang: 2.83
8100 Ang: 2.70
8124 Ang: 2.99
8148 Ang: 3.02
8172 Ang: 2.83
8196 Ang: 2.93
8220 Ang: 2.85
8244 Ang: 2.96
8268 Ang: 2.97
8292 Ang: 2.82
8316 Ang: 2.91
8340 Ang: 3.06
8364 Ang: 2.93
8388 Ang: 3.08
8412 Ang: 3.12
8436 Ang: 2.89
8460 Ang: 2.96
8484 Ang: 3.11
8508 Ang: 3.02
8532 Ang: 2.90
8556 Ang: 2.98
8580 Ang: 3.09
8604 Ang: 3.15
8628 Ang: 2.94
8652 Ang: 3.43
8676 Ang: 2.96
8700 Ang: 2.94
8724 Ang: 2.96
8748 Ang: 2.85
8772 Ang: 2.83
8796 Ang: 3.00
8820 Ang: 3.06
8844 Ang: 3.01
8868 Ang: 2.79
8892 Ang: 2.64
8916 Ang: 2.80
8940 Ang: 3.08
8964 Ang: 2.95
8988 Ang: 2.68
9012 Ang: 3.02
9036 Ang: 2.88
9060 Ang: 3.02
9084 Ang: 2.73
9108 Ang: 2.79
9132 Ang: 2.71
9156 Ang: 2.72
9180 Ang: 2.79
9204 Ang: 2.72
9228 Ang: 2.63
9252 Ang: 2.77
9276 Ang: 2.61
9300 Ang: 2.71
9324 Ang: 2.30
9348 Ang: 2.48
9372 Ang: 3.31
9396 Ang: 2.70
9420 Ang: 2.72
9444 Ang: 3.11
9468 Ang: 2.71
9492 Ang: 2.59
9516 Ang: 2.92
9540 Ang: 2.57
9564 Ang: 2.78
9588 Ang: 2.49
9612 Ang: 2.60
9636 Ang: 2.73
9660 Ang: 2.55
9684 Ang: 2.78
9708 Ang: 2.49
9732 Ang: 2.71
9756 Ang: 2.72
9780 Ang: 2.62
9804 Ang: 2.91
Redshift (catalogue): 0.312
